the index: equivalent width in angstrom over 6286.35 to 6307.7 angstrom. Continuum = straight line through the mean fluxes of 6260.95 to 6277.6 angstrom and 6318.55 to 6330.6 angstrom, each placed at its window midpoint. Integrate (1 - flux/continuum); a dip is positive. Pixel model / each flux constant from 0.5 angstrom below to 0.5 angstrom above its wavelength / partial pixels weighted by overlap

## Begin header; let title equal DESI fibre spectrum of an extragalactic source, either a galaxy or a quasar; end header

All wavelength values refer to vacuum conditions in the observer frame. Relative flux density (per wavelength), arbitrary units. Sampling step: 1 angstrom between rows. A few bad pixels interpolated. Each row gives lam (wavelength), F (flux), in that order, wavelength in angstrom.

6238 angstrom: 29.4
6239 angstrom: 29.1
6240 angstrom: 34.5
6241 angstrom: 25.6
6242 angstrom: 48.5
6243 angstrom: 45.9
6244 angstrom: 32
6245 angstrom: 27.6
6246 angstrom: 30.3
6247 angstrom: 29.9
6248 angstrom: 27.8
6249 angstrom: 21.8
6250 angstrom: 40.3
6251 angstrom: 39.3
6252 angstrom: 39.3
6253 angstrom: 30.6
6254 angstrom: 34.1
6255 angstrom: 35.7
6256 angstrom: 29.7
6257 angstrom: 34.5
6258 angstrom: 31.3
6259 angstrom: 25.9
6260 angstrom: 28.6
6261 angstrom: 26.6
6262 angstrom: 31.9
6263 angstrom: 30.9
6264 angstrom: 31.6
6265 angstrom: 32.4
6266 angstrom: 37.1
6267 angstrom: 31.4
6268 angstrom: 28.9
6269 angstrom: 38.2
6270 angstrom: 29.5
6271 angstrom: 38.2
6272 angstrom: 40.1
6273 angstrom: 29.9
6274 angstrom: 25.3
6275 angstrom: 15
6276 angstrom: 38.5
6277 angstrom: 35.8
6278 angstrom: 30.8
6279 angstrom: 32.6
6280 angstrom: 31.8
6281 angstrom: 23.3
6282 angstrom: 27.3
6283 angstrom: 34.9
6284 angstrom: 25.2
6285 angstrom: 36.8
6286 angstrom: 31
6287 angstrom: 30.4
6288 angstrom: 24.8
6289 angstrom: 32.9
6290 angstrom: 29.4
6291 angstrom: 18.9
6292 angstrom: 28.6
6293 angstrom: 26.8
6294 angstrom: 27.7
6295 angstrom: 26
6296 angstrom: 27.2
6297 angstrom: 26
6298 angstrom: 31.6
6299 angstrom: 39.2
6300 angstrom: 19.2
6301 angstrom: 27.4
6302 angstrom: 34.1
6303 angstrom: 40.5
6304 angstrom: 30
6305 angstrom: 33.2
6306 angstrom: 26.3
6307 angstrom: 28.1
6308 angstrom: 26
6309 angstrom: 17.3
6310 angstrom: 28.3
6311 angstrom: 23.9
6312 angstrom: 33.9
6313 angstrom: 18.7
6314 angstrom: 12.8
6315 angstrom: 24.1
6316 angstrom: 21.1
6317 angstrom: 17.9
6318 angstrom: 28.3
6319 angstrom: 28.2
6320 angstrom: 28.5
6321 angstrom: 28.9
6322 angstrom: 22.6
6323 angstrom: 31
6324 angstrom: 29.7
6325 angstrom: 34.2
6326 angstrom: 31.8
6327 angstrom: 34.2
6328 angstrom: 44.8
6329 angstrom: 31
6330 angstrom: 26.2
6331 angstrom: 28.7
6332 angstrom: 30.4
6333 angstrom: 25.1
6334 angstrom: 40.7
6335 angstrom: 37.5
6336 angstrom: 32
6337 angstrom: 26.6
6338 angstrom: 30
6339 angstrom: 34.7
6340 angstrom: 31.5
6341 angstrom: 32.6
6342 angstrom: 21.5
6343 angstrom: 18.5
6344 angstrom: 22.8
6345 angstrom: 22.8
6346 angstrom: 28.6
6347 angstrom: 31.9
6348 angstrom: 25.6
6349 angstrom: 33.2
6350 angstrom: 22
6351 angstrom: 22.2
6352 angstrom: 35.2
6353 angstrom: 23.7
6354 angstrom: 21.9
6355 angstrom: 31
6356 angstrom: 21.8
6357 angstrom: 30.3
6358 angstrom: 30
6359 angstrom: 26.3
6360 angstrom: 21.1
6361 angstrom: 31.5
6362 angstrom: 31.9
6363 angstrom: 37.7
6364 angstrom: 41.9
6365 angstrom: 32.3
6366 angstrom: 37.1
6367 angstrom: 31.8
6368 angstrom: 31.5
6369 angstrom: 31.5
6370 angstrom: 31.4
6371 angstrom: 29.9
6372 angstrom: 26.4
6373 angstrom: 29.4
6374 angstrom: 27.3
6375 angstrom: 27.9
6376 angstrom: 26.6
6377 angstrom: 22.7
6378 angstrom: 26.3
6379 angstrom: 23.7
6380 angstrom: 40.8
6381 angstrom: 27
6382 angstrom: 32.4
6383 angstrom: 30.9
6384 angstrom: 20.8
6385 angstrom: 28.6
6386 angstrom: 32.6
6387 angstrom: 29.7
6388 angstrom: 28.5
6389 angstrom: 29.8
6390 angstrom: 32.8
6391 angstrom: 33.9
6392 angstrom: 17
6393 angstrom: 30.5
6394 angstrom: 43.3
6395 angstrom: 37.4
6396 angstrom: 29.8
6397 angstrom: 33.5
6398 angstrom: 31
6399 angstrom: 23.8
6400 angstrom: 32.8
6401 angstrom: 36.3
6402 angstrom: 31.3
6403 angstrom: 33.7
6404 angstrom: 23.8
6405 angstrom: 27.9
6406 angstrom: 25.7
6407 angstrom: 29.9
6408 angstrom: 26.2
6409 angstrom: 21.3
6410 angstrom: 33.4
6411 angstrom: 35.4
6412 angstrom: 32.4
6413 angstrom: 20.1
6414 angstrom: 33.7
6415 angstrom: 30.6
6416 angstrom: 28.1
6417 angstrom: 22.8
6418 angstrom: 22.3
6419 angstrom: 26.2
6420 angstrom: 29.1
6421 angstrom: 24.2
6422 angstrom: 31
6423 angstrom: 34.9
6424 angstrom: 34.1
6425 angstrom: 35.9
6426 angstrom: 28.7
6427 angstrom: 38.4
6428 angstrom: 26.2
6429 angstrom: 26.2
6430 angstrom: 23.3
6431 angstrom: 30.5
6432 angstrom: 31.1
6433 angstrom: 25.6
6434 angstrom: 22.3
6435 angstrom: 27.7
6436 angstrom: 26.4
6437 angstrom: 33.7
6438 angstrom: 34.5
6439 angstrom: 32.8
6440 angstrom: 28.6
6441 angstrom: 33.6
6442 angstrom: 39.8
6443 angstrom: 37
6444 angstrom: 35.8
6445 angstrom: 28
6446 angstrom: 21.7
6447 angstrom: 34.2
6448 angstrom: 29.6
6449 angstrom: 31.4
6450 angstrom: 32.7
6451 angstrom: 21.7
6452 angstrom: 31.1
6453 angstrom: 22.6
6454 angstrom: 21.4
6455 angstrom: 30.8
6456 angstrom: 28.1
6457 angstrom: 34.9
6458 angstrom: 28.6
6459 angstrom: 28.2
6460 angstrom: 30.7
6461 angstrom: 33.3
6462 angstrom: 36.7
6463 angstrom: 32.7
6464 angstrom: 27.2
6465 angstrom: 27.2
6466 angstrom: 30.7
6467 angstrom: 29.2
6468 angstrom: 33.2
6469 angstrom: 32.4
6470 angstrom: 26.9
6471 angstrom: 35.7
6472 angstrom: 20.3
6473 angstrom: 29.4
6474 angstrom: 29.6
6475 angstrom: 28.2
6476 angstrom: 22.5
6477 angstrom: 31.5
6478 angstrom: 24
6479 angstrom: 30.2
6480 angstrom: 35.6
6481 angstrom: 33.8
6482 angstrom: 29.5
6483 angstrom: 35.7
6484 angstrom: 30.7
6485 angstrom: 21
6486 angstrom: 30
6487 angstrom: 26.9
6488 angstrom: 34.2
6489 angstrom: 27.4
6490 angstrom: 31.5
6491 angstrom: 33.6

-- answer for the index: 1.7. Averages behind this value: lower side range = 32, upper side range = 30.9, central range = 29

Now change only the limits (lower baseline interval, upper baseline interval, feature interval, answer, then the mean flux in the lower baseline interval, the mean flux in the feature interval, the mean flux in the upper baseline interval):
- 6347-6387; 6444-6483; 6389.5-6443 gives -1.1 angstrom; 29.2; 30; 29.5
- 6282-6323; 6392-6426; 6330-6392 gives -0.8 angstrom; 27.5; 29.2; 29.9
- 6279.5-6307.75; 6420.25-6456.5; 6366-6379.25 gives 0.4 angstrom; 29.2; 28.6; 29.9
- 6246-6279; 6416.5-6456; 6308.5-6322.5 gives 3.3 angstrom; 31.9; 23.9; 29.4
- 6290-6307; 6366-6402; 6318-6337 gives -1.2 angstrom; 28.9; 31.2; 30.1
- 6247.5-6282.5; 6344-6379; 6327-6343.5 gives -0.7 angstrom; 31.6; 30.8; 28.7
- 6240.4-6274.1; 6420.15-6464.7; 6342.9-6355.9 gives 2.2 angstrom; 32.8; 26.2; 30.2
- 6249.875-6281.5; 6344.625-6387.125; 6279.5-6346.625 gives 4.8 angstrom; 32.1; 28.5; 29.1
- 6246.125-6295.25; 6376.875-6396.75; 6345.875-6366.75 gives 0.6 angstrom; 30.8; 29.4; 30.1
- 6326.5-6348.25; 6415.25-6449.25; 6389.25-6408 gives -0.5 angstrom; 29.9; 30.7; 29.9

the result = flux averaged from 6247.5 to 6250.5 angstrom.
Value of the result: 30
